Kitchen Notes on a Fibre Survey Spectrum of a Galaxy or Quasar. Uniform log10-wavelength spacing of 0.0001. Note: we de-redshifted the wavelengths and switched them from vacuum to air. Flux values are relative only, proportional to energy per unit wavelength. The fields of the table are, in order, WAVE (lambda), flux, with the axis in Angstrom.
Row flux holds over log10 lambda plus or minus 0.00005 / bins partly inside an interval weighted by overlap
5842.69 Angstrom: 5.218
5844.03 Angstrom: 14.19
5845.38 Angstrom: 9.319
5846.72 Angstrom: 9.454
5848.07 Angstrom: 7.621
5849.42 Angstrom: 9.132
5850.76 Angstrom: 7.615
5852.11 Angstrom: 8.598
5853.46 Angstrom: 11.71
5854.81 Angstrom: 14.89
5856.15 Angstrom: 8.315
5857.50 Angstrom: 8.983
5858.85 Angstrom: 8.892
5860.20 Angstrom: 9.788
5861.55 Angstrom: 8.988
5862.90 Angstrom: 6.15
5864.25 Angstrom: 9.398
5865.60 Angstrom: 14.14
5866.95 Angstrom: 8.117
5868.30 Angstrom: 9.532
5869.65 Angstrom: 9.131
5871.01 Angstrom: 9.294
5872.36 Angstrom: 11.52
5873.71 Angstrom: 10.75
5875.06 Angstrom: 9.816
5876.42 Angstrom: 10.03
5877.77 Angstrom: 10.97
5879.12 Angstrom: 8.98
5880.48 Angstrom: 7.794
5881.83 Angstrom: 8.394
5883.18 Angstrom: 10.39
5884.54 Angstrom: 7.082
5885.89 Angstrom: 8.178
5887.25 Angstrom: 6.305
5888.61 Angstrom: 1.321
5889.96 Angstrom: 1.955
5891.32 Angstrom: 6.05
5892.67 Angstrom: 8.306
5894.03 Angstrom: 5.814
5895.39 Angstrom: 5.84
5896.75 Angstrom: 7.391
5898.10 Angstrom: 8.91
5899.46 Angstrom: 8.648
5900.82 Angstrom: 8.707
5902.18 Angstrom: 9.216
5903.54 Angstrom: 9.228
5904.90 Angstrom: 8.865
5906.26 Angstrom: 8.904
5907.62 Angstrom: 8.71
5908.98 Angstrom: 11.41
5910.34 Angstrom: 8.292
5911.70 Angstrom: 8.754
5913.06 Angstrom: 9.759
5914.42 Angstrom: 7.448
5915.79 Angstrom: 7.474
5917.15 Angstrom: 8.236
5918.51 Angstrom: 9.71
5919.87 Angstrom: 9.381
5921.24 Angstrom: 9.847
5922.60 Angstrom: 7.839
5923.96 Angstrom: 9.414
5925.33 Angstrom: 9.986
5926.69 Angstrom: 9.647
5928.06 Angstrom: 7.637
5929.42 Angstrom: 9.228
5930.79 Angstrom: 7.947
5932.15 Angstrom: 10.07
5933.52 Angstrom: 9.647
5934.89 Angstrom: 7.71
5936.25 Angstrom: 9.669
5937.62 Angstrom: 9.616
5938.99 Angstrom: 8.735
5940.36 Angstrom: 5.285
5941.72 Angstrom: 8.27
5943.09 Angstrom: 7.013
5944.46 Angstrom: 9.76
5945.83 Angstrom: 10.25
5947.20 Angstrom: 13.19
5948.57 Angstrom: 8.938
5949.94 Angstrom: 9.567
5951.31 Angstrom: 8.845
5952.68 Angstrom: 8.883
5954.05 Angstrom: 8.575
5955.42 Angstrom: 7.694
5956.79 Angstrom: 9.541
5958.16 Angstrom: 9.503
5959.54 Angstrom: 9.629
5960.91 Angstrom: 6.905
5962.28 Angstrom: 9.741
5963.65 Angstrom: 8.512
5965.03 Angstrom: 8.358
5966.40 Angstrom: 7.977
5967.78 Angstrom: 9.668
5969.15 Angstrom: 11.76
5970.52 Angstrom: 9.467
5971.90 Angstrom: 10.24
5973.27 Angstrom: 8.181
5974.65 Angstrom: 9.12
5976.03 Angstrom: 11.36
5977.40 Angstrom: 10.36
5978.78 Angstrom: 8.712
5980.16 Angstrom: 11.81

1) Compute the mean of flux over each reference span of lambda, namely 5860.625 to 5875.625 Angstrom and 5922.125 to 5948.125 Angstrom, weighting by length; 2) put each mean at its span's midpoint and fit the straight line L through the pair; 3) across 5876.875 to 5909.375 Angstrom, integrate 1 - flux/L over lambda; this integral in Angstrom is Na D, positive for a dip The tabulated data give 5.69 Angstrom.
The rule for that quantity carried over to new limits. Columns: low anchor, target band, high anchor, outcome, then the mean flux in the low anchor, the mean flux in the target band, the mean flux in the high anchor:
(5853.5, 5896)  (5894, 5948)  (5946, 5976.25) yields 1.03 Angstrom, 8.6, 8.82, 9.33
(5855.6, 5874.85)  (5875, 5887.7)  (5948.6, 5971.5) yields 0.87 Angstrom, 9.51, 8.79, 9.05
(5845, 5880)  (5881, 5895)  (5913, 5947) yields 4.44 Angstrom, 9.65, 6.38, 8.83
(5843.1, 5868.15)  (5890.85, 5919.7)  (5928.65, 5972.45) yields 2.95 Angstrom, 9.69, 8.4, 9.06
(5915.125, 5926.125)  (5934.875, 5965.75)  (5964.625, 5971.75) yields 1.46 Angstrom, 9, 8.9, 9.55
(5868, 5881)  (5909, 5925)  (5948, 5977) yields 1.05 Angstrom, 9.81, 8.88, 9.18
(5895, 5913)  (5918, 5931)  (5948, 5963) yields -0.41 Angstrom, 8.77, 9.09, 8.89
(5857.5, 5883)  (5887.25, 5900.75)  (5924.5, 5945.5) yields 4.48 Angstrom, 9.54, 6.16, 8.71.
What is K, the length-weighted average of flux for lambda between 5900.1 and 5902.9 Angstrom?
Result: 8.95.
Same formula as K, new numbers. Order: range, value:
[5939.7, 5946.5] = 8.13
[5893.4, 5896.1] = 5.83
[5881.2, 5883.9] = 9.38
